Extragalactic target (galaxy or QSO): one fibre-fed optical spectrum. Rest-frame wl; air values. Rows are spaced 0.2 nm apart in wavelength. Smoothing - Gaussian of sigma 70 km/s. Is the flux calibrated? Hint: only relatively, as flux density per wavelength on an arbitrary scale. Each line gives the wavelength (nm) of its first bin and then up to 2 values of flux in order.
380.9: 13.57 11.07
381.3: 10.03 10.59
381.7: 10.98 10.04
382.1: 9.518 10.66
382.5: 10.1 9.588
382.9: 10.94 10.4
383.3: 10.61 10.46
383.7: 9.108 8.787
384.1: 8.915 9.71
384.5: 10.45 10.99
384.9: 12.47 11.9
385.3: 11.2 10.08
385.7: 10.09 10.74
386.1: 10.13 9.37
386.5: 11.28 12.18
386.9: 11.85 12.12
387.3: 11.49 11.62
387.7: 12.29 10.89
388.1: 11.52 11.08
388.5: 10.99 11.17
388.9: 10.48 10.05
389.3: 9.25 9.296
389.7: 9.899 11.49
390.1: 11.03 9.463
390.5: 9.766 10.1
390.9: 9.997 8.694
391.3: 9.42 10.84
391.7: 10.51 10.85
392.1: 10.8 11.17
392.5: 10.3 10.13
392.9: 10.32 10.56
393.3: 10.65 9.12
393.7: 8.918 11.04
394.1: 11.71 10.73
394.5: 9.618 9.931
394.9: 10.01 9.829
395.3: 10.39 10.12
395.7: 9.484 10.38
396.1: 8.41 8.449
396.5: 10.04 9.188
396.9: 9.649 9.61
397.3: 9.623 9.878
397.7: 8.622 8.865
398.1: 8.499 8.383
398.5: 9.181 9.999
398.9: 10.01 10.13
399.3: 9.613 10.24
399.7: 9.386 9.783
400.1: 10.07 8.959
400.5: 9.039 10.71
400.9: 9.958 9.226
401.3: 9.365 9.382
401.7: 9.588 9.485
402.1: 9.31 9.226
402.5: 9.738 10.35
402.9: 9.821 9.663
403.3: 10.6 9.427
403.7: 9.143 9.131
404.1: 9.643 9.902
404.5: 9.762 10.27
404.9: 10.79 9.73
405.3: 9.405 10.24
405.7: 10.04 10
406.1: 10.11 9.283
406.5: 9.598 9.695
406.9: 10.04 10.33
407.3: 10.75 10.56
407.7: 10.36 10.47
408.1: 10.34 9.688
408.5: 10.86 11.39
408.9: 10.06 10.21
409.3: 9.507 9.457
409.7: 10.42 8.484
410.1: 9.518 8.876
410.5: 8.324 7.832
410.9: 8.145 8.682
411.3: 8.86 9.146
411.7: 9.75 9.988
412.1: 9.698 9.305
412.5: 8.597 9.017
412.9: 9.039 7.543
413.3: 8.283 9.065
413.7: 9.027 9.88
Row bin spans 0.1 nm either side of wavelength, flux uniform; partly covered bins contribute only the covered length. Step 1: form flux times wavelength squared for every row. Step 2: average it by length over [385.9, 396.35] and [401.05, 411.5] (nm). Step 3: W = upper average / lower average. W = 1.01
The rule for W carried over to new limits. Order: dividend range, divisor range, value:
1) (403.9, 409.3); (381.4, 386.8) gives 1.09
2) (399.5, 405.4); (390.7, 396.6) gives 1.01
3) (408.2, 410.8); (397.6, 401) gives 1.06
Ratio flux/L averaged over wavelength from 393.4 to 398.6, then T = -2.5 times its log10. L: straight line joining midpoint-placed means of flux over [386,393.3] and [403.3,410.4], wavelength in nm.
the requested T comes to 0.084 mag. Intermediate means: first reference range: 10.6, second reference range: 9.94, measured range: 9.6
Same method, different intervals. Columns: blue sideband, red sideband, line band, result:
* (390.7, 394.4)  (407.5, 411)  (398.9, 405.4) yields 0.02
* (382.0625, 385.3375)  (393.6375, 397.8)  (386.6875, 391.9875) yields -0.06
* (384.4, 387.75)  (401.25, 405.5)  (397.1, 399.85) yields 0.08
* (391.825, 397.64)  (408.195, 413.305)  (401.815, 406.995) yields -0.02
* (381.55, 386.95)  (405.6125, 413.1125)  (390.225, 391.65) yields 0.05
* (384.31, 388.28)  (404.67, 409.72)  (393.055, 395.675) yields 0.06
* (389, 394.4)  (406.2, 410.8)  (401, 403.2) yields 0.05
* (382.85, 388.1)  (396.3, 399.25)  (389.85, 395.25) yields -0.03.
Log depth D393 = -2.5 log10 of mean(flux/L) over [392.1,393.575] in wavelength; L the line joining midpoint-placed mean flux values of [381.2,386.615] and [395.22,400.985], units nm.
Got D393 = -0.058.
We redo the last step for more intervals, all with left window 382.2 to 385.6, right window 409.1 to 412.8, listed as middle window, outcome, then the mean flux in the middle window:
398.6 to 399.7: -0.031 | 9.94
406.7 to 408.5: -0.115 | 10.3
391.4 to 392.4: -0.087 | 10.8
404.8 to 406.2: -0.075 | 10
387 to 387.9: -0.154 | 11.8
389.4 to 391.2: 0.012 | 9.97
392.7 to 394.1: -0.031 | 10.2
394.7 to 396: -0.020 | 10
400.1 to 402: 0.003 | 9.55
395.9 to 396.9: 0.066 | 9.22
